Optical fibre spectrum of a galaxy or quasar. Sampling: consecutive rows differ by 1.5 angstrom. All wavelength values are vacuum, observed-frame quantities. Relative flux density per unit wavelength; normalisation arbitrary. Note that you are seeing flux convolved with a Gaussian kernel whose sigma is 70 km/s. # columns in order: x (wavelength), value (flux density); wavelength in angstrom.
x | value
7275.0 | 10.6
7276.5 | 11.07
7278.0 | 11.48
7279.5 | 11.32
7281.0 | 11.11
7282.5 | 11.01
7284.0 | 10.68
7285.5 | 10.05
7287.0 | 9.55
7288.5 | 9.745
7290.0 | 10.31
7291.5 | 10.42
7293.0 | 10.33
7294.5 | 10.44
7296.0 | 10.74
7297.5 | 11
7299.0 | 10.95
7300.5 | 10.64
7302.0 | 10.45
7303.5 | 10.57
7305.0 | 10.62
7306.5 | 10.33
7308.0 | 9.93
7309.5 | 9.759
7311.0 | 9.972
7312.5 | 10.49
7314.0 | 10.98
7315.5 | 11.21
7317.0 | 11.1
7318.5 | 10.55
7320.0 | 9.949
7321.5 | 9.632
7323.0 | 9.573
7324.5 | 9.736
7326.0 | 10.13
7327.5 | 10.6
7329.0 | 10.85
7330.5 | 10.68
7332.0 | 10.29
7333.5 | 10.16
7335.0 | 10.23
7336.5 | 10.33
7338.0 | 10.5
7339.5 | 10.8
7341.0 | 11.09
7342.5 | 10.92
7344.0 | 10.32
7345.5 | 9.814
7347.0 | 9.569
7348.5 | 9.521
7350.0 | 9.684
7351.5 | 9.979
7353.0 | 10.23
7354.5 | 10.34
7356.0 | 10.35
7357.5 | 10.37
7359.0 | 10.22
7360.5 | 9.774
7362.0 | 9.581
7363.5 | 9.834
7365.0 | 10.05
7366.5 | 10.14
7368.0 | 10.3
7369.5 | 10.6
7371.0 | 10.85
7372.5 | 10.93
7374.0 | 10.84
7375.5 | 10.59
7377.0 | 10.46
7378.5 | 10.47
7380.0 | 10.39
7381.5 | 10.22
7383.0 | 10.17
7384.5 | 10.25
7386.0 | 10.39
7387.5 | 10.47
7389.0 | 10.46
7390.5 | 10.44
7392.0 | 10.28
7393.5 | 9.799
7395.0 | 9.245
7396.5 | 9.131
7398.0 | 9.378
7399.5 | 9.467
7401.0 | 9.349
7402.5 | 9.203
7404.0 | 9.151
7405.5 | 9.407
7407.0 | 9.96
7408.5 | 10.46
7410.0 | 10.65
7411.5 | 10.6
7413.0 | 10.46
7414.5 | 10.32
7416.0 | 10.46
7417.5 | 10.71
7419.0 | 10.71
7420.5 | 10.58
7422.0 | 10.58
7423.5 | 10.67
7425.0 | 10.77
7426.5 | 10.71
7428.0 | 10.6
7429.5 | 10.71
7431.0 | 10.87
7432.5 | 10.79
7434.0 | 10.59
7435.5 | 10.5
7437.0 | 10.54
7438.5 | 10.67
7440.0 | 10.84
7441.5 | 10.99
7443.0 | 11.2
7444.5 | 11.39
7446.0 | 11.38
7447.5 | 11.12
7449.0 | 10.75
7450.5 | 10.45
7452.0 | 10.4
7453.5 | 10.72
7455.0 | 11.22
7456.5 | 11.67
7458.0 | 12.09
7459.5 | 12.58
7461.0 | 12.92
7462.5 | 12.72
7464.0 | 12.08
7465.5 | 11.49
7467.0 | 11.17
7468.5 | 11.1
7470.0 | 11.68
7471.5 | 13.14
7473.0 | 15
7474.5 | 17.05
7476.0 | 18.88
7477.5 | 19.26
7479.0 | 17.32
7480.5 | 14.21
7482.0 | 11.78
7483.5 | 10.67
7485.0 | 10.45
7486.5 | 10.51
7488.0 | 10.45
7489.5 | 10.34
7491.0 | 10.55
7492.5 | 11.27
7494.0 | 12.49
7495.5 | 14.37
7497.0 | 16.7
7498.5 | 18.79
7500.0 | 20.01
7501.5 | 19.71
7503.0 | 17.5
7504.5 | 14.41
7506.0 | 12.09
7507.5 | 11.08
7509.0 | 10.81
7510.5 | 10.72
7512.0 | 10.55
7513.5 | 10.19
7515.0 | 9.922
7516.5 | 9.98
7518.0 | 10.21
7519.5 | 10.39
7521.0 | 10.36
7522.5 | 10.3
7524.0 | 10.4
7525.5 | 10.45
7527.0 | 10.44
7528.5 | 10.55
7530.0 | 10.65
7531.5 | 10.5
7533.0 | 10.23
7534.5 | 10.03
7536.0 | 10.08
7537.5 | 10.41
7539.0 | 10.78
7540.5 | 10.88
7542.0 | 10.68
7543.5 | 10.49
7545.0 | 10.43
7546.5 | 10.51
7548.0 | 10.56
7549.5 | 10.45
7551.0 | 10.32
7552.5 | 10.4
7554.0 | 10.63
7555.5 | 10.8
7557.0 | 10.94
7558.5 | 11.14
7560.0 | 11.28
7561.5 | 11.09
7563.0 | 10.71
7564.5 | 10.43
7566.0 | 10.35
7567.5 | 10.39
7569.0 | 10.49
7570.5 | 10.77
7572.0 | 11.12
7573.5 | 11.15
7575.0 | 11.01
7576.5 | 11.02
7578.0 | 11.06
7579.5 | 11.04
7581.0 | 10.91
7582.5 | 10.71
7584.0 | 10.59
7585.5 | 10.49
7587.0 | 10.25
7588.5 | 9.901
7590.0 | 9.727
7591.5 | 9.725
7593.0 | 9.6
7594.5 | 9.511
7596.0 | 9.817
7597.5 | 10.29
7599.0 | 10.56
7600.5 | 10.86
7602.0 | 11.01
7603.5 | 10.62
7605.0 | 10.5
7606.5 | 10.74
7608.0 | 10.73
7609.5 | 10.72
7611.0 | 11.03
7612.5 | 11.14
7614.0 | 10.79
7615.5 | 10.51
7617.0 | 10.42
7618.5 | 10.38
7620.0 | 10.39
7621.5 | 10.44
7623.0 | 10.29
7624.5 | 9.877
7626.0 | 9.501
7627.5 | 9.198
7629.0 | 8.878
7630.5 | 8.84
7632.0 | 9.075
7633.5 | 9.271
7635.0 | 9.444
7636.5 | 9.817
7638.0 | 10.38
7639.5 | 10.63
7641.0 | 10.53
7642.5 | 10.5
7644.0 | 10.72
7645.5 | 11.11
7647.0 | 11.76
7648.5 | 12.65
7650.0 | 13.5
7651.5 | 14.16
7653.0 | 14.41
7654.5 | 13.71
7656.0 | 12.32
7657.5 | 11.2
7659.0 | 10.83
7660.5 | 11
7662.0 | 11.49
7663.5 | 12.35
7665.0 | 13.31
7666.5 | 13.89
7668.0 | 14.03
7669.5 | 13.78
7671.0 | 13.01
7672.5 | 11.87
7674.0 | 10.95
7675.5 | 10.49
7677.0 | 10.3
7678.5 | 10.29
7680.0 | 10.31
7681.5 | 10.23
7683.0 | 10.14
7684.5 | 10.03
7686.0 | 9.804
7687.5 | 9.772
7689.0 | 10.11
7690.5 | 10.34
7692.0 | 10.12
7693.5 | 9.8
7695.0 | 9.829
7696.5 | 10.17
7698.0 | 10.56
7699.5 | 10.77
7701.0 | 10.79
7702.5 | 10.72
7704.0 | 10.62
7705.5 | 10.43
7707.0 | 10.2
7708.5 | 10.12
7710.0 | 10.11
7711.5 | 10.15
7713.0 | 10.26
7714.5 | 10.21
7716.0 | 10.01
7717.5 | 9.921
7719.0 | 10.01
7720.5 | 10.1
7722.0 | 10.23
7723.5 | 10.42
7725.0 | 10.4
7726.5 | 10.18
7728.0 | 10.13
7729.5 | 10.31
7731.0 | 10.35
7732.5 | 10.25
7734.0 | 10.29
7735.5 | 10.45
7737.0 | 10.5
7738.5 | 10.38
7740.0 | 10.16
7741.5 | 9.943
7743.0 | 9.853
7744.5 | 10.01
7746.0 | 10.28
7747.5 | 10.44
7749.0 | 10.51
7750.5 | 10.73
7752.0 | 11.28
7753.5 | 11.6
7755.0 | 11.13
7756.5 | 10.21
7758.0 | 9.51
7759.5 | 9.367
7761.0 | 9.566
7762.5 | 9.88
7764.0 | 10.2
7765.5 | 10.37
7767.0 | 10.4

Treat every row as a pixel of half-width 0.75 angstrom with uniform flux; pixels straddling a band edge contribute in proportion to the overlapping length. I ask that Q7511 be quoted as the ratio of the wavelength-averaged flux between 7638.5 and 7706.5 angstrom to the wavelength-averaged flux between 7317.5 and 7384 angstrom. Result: 1.10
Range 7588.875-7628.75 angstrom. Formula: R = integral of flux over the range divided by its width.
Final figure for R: 10.3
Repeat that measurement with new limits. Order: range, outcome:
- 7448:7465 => 11.6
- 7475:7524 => 13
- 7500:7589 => 11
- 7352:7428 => 10.2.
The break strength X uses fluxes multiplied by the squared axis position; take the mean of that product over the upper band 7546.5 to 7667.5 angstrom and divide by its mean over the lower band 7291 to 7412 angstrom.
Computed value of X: 1.1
